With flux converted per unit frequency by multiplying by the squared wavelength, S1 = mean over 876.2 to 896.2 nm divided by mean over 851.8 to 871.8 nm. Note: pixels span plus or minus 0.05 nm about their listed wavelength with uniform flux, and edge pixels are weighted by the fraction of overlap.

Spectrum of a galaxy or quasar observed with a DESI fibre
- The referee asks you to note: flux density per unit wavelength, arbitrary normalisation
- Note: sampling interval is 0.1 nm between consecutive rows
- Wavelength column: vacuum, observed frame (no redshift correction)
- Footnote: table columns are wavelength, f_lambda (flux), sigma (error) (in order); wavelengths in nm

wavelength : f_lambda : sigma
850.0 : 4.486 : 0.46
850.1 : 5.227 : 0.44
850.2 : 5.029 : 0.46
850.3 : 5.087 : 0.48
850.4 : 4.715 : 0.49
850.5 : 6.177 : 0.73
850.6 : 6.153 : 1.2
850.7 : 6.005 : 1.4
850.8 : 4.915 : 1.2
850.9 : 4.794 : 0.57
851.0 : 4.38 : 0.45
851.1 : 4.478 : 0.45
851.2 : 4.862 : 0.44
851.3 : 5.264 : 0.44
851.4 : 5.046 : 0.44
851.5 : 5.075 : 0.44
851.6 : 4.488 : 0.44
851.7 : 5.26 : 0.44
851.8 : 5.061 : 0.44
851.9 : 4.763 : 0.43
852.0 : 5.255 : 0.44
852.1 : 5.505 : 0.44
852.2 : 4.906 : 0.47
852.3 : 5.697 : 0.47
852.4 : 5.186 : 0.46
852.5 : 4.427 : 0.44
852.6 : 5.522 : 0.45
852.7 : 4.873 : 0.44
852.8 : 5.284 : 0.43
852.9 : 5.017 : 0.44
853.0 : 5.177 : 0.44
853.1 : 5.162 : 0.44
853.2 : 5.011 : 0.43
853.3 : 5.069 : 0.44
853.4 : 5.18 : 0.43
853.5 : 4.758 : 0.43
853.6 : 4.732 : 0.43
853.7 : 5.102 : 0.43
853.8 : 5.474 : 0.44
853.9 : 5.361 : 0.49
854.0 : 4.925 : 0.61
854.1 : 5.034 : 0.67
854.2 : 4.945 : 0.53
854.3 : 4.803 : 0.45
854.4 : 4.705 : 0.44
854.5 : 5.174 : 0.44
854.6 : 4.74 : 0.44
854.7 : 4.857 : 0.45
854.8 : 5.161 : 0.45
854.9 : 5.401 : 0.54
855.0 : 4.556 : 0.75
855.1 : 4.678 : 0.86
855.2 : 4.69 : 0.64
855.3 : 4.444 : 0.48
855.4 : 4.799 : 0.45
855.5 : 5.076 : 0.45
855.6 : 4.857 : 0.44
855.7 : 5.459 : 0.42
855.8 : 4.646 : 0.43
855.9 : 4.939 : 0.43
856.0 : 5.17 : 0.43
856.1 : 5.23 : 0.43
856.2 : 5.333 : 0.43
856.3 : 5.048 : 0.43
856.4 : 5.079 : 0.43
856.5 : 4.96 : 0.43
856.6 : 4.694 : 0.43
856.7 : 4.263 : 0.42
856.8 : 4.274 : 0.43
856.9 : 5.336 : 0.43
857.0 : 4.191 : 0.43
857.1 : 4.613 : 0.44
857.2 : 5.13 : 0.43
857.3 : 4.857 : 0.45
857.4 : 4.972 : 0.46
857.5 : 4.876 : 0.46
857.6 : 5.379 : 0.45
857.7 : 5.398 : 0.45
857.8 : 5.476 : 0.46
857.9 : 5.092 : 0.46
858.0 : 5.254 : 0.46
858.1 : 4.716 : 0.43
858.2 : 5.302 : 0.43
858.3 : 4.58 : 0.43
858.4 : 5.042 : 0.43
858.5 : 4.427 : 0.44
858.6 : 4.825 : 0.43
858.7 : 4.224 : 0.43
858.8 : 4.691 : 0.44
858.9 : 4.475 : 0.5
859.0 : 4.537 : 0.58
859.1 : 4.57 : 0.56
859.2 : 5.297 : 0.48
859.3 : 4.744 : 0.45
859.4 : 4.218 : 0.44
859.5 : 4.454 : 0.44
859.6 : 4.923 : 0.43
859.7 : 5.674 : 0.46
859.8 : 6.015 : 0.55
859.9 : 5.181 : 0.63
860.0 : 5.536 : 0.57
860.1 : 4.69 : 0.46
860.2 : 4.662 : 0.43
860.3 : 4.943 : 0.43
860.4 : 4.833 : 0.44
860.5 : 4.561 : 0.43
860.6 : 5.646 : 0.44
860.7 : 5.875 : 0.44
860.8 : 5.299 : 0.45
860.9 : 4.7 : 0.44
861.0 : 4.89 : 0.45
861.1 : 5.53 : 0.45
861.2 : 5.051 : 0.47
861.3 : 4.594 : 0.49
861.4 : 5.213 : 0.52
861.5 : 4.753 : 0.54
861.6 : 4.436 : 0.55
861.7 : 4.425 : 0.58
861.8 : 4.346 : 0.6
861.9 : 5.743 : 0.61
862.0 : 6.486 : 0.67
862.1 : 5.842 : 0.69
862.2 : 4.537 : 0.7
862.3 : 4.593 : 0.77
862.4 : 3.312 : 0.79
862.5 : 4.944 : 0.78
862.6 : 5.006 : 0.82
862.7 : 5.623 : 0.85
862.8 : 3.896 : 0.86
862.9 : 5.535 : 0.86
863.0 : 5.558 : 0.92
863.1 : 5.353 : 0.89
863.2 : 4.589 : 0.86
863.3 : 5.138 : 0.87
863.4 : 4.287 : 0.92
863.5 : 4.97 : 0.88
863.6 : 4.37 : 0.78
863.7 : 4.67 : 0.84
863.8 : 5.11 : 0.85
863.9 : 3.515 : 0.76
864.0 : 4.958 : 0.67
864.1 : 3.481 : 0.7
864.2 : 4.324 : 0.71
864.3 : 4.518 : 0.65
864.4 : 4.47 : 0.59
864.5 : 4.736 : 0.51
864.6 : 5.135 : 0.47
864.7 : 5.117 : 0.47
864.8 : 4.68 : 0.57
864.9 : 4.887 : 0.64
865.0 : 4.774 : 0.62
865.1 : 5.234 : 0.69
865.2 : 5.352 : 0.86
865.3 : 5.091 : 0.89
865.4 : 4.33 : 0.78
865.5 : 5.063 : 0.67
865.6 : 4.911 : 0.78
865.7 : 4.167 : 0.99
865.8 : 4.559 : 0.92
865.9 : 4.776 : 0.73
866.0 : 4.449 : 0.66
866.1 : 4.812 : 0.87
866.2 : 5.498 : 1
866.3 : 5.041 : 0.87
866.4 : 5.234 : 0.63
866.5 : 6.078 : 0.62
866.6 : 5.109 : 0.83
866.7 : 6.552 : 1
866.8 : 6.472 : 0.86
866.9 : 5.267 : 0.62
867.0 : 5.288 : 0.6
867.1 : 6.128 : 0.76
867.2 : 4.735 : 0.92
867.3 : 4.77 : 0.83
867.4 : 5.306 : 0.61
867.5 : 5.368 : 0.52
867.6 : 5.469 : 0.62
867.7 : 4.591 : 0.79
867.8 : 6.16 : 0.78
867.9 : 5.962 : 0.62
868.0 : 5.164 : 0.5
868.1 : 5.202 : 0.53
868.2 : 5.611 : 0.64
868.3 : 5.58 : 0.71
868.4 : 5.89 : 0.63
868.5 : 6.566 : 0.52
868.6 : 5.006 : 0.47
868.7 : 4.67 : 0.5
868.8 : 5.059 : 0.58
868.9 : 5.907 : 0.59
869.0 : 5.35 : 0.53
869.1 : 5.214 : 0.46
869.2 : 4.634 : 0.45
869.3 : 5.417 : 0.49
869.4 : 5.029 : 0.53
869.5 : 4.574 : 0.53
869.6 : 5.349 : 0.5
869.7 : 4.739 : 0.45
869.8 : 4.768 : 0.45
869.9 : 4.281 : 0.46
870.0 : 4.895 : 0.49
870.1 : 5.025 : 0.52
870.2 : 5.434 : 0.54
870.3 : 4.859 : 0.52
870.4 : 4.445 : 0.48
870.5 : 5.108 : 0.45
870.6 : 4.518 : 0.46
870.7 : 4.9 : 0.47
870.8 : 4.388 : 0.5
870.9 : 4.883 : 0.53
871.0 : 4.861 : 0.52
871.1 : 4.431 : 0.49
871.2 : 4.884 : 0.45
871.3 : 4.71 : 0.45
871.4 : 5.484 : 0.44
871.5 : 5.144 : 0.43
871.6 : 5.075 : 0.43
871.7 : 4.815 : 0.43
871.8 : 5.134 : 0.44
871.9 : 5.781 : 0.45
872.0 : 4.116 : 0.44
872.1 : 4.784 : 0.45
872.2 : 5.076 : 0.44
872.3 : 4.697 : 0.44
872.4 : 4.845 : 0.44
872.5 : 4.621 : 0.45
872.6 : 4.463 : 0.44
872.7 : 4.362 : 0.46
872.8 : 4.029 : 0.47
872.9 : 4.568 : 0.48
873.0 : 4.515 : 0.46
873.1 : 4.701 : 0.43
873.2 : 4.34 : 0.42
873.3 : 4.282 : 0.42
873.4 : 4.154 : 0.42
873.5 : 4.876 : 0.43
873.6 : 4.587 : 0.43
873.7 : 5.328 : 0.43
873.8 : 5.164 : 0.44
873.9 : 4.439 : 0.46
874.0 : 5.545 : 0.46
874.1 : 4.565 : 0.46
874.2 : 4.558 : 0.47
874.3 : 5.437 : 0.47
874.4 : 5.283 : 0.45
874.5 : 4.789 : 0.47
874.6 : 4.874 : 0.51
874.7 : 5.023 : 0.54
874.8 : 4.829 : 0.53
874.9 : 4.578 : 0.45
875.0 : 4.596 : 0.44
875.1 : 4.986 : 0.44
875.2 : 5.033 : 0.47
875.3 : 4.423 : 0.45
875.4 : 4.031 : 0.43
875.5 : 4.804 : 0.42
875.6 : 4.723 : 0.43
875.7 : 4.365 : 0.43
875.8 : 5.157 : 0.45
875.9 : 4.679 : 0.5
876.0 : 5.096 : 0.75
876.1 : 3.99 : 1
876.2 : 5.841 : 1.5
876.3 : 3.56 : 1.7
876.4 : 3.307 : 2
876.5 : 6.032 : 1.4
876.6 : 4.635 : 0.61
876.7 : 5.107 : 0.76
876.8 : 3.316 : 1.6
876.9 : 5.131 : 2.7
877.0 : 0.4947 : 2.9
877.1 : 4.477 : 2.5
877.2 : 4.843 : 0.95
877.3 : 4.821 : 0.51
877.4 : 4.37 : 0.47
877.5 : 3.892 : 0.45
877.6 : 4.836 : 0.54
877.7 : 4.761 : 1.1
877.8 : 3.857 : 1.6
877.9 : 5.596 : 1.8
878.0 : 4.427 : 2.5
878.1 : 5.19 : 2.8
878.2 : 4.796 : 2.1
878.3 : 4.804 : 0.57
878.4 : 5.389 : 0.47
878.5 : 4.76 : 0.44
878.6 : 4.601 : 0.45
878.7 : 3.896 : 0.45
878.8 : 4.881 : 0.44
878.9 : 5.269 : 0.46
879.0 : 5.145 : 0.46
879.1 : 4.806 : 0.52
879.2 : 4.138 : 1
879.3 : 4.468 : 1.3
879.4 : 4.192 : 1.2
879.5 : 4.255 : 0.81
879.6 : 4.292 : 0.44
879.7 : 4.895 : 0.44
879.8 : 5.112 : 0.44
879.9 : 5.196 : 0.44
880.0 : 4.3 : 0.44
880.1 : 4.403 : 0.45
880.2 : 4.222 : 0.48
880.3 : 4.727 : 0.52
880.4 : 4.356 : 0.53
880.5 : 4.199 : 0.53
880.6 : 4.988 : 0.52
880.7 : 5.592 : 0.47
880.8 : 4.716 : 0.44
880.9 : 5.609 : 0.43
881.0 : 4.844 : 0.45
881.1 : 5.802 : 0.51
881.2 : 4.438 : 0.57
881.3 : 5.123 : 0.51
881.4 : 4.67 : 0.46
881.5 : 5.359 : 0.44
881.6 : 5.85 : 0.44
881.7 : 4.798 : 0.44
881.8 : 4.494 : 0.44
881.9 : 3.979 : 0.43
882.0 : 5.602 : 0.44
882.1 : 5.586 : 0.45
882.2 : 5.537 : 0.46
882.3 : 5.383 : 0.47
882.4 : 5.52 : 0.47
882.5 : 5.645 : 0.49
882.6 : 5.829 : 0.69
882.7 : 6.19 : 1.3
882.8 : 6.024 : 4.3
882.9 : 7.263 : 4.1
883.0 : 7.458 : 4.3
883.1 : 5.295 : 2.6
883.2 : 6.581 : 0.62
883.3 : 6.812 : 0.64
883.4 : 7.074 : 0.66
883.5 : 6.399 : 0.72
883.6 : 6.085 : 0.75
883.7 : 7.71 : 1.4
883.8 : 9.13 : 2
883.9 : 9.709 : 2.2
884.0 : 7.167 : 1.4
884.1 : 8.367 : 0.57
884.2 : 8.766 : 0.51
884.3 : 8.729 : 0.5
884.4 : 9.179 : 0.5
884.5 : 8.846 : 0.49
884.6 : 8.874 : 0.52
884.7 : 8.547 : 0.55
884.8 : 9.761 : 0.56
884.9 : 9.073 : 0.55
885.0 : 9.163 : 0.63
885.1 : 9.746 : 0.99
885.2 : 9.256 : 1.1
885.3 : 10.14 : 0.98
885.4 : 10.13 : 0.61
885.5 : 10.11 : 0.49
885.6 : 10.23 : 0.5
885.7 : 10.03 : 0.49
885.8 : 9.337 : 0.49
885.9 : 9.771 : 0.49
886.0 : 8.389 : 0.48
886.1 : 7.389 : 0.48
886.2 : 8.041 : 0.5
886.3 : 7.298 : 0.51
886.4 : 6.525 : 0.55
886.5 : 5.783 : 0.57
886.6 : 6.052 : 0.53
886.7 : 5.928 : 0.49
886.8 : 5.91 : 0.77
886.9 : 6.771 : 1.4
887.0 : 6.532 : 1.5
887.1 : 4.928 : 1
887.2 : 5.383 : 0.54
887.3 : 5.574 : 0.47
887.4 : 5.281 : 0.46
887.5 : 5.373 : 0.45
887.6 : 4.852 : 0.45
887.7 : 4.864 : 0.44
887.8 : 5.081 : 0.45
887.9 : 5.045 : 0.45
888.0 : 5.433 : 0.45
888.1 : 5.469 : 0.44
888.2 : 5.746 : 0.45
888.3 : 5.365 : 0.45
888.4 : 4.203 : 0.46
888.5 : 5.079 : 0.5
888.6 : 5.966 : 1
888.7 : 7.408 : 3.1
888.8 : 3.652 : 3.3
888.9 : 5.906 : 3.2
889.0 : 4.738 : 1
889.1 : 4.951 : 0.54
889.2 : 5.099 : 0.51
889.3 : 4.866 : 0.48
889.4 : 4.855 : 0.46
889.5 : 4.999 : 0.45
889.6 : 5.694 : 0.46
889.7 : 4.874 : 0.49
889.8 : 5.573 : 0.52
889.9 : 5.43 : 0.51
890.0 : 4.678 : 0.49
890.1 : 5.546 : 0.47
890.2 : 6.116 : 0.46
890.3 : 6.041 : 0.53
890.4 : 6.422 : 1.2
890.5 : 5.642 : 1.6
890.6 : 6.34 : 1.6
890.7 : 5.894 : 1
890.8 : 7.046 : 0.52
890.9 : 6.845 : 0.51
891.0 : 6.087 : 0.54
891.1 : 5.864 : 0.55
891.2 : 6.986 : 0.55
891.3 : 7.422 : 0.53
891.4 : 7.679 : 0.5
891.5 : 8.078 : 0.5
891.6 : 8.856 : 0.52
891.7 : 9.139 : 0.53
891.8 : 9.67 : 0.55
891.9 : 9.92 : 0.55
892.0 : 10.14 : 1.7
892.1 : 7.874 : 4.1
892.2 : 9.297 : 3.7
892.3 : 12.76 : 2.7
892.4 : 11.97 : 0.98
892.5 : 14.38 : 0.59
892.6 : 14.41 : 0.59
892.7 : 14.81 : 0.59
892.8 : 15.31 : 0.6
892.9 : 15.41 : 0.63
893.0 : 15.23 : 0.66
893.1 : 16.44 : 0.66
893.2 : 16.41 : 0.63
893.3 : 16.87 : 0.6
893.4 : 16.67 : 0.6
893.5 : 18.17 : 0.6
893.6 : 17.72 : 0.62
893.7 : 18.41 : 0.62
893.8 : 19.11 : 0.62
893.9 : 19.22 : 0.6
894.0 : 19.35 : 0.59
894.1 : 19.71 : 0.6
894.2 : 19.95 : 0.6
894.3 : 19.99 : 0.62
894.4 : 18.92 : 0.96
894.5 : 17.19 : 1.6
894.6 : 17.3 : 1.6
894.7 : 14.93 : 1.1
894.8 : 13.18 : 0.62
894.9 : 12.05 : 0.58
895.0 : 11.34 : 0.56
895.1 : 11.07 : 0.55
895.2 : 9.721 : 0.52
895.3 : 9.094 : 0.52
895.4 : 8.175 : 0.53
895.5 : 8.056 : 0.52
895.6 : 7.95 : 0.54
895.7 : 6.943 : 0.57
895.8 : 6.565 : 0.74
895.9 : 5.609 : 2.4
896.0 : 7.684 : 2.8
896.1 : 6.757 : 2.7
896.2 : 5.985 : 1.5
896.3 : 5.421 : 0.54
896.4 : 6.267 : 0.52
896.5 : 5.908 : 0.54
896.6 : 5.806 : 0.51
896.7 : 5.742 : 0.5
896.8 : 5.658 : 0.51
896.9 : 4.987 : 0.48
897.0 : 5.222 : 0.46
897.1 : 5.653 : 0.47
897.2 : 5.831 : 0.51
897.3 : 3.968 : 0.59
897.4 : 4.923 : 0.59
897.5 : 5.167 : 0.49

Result 1.62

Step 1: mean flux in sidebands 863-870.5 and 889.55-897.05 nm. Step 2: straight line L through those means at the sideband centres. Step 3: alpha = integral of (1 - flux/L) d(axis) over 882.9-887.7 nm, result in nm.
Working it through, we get 0.60 nm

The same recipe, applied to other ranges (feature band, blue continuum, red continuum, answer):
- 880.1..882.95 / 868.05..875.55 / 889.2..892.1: 0.29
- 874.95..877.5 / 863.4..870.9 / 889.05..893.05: 0.72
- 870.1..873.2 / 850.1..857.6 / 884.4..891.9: 0.60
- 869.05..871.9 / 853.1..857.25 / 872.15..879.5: -0.12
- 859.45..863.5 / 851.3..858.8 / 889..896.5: 0.60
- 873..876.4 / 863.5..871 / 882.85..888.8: 0.69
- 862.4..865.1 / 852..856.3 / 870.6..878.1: 0.07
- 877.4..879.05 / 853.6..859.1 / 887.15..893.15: 0.45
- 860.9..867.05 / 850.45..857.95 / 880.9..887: 0.87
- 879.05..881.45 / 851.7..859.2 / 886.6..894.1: 0.91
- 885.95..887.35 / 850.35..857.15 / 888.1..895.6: 0.45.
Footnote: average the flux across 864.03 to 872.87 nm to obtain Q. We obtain 5.02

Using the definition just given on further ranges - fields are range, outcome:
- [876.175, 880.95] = 4.59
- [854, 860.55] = 4.9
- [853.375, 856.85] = 4.93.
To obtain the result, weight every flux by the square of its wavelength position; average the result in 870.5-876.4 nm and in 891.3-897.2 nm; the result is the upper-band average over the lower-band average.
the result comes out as 2.6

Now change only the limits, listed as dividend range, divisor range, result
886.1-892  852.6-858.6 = 1.33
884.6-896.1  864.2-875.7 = 1.96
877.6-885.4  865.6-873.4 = 1.23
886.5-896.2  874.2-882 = 2.05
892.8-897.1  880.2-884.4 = 2.06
